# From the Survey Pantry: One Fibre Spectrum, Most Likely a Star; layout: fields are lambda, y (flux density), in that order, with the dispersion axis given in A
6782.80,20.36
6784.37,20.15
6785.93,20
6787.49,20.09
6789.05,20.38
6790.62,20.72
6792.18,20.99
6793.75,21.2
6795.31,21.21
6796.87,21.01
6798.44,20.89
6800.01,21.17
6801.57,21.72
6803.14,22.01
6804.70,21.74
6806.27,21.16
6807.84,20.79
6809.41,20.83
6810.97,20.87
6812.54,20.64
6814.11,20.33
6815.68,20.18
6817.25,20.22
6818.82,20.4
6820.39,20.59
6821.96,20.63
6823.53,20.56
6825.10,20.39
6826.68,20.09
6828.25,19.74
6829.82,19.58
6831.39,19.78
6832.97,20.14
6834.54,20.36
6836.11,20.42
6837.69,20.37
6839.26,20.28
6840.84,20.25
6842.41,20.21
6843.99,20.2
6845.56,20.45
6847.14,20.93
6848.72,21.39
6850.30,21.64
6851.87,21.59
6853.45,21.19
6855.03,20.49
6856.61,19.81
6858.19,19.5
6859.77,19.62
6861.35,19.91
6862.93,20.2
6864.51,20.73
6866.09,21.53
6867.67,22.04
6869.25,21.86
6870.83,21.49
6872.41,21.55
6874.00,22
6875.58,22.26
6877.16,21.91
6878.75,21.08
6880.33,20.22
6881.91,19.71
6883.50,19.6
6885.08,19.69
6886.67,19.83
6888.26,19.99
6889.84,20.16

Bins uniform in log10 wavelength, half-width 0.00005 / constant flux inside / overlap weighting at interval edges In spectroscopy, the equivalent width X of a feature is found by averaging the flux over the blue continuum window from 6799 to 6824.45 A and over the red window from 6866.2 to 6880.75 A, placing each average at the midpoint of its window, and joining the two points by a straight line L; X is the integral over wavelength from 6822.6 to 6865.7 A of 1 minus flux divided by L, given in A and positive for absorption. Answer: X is 1.81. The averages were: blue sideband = 20.9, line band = 20.4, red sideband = 21.6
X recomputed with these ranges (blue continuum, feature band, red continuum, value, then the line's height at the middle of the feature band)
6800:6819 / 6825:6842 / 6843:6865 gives 0.5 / 20.7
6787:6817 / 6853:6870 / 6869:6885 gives 0.4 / 21.1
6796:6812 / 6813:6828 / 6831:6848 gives 0.3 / 20.8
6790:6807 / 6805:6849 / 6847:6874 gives 1.4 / 21.1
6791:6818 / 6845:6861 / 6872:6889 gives 0.1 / 20.8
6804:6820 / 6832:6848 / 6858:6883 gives 0.4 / 20.8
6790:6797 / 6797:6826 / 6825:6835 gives -0.5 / 20.5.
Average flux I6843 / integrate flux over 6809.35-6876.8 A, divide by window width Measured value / 20.6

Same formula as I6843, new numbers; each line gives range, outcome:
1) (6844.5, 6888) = 20.8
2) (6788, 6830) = 20.8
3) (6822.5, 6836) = 20.1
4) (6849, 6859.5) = 20.7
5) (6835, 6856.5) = 20.7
